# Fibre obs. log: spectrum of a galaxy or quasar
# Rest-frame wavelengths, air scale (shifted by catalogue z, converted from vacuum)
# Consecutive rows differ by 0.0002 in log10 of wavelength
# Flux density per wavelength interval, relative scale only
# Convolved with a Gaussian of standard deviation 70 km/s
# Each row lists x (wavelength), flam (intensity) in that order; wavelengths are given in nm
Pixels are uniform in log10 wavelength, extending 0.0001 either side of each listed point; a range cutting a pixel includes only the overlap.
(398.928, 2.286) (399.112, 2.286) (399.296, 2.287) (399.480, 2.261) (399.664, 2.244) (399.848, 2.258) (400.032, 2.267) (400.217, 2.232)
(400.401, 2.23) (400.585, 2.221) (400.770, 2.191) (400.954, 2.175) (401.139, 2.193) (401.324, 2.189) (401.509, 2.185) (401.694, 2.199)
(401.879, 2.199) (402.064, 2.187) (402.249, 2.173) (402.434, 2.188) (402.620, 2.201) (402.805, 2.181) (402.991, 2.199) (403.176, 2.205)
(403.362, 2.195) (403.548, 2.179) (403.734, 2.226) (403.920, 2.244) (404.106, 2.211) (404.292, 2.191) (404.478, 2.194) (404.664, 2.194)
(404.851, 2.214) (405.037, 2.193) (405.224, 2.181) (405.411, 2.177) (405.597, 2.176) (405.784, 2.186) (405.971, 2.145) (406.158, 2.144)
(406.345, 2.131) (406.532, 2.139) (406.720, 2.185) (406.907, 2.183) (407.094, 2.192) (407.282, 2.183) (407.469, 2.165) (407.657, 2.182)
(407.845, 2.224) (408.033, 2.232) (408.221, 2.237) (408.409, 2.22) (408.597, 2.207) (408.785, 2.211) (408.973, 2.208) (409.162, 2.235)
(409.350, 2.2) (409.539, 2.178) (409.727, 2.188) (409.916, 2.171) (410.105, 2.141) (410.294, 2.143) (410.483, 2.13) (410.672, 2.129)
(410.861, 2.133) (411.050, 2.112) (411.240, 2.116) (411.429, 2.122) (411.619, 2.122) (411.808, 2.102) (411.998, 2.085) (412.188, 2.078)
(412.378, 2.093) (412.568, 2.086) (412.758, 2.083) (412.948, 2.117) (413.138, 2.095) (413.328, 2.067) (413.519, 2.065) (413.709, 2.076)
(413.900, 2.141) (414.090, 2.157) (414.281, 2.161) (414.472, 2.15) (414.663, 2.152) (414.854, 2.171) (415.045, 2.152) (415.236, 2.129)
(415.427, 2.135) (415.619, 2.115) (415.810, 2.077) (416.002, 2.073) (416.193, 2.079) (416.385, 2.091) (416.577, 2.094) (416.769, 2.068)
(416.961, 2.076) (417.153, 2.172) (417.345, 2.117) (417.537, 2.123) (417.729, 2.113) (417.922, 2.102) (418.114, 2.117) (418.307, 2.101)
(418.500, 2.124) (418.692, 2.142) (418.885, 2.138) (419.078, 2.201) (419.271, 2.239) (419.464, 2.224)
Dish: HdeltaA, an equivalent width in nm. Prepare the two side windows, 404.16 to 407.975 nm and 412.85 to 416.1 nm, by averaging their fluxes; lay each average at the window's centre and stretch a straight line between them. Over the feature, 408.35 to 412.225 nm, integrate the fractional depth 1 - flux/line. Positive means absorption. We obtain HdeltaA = -0.01 nm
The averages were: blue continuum 2.18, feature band 2.15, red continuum 2.12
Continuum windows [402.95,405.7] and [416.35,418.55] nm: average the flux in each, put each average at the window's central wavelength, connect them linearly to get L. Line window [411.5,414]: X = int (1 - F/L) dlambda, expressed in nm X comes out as 0.05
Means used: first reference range 2.2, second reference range 2.11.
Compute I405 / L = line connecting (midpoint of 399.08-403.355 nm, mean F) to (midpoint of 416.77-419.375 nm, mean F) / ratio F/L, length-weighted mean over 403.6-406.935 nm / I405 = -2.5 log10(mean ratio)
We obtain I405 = 0.01 mag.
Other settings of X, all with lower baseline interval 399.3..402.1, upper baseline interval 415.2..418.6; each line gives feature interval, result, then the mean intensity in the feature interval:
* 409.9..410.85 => 0.01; 2.14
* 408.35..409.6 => -0.03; 2.21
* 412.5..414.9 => 0.01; 2.12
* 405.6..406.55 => 0.01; 2.15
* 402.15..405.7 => 0.00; 2.2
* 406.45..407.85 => 0.00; 2.18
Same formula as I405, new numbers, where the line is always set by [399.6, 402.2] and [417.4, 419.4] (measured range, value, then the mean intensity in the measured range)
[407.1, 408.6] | -0.01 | 2.2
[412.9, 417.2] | 0.02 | 2.11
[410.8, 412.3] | 0.03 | 2.11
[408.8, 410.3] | 0.00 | 2.19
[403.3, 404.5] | 0.00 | 2.21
